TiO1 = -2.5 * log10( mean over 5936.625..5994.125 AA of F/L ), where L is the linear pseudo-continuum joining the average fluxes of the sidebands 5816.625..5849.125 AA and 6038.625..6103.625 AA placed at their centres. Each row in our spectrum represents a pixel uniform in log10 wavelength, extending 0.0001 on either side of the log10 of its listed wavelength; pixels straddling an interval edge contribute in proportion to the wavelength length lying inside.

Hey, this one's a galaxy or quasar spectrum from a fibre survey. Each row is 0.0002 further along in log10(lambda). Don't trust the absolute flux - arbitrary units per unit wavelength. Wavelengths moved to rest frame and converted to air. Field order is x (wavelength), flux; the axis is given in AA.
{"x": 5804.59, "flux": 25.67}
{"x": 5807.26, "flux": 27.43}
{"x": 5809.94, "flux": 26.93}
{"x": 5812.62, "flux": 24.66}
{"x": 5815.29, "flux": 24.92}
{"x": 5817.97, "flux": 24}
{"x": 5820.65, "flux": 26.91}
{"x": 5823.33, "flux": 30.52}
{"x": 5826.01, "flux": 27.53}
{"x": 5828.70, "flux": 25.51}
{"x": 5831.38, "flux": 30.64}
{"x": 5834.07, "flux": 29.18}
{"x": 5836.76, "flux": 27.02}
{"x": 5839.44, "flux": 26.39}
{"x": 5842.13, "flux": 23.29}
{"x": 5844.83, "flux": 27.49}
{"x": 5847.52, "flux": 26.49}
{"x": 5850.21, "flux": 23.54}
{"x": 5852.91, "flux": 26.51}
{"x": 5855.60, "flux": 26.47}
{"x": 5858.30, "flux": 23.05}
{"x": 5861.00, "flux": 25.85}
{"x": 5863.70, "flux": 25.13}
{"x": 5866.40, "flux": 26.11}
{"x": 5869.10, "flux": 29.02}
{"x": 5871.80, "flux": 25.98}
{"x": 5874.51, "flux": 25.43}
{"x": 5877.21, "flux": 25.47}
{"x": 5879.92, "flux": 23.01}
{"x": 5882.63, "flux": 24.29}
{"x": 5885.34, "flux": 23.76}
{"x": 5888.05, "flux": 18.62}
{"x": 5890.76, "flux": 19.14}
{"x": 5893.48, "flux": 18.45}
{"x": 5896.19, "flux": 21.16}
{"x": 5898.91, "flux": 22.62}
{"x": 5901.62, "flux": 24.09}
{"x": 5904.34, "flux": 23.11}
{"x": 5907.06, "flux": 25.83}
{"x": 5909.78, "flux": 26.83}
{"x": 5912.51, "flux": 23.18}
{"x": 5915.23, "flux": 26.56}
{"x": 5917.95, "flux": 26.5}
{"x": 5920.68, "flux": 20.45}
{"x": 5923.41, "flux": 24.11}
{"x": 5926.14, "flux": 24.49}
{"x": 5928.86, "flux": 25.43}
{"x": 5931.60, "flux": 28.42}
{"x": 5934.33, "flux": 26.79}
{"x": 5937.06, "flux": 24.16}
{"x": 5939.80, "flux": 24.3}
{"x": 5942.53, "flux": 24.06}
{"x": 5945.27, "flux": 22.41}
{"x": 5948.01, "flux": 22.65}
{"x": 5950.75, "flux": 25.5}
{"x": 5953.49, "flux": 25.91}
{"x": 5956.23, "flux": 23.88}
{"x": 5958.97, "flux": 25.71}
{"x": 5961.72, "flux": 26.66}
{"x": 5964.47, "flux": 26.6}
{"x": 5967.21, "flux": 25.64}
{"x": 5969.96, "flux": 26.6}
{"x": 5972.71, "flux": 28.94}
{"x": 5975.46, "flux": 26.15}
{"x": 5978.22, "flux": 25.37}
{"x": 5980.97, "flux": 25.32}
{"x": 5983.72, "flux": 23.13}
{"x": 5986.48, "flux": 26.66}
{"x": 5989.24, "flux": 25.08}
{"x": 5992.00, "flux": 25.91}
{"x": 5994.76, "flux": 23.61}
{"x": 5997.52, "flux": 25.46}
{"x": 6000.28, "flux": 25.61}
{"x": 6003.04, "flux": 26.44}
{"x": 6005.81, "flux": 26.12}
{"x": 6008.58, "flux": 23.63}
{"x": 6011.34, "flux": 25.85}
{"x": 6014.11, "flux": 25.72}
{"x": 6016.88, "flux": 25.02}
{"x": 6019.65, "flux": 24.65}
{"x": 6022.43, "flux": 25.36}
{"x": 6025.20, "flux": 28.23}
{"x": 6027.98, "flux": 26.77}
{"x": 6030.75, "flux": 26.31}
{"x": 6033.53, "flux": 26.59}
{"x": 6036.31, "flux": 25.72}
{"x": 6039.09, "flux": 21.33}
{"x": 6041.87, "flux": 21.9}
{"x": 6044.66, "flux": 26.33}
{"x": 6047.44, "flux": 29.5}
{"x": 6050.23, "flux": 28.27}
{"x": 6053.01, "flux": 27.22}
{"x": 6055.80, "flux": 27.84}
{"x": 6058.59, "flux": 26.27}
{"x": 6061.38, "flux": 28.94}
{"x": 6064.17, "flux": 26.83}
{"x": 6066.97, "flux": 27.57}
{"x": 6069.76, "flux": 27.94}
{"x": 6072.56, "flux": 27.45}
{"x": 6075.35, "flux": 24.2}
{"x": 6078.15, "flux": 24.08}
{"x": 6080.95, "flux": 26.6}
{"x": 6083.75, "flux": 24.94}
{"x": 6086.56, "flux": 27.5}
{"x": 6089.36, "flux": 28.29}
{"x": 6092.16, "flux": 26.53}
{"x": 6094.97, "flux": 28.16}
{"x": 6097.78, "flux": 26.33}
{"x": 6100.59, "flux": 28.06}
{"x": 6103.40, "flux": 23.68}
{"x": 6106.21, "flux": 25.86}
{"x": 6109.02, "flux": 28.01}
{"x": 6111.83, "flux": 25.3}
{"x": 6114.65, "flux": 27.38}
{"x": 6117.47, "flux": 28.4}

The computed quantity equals 0.06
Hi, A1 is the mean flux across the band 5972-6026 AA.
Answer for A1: 25.5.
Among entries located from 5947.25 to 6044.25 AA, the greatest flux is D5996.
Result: 28.94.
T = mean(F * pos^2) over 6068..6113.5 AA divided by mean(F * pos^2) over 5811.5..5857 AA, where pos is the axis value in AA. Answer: 1.09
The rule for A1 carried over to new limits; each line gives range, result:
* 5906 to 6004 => 25.3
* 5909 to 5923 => 24.6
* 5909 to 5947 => 24.8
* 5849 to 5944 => 24.3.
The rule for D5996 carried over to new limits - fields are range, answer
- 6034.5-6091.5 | 29.5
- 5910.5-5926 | 26.56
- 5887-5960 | 28.42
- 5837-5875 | 29.02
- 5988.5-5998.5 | 25.91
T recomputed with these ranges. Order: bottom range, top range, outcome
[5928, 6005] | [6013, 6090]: 1.06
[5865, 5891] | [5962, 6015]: 1.10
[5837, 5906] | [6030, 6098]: 1.17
